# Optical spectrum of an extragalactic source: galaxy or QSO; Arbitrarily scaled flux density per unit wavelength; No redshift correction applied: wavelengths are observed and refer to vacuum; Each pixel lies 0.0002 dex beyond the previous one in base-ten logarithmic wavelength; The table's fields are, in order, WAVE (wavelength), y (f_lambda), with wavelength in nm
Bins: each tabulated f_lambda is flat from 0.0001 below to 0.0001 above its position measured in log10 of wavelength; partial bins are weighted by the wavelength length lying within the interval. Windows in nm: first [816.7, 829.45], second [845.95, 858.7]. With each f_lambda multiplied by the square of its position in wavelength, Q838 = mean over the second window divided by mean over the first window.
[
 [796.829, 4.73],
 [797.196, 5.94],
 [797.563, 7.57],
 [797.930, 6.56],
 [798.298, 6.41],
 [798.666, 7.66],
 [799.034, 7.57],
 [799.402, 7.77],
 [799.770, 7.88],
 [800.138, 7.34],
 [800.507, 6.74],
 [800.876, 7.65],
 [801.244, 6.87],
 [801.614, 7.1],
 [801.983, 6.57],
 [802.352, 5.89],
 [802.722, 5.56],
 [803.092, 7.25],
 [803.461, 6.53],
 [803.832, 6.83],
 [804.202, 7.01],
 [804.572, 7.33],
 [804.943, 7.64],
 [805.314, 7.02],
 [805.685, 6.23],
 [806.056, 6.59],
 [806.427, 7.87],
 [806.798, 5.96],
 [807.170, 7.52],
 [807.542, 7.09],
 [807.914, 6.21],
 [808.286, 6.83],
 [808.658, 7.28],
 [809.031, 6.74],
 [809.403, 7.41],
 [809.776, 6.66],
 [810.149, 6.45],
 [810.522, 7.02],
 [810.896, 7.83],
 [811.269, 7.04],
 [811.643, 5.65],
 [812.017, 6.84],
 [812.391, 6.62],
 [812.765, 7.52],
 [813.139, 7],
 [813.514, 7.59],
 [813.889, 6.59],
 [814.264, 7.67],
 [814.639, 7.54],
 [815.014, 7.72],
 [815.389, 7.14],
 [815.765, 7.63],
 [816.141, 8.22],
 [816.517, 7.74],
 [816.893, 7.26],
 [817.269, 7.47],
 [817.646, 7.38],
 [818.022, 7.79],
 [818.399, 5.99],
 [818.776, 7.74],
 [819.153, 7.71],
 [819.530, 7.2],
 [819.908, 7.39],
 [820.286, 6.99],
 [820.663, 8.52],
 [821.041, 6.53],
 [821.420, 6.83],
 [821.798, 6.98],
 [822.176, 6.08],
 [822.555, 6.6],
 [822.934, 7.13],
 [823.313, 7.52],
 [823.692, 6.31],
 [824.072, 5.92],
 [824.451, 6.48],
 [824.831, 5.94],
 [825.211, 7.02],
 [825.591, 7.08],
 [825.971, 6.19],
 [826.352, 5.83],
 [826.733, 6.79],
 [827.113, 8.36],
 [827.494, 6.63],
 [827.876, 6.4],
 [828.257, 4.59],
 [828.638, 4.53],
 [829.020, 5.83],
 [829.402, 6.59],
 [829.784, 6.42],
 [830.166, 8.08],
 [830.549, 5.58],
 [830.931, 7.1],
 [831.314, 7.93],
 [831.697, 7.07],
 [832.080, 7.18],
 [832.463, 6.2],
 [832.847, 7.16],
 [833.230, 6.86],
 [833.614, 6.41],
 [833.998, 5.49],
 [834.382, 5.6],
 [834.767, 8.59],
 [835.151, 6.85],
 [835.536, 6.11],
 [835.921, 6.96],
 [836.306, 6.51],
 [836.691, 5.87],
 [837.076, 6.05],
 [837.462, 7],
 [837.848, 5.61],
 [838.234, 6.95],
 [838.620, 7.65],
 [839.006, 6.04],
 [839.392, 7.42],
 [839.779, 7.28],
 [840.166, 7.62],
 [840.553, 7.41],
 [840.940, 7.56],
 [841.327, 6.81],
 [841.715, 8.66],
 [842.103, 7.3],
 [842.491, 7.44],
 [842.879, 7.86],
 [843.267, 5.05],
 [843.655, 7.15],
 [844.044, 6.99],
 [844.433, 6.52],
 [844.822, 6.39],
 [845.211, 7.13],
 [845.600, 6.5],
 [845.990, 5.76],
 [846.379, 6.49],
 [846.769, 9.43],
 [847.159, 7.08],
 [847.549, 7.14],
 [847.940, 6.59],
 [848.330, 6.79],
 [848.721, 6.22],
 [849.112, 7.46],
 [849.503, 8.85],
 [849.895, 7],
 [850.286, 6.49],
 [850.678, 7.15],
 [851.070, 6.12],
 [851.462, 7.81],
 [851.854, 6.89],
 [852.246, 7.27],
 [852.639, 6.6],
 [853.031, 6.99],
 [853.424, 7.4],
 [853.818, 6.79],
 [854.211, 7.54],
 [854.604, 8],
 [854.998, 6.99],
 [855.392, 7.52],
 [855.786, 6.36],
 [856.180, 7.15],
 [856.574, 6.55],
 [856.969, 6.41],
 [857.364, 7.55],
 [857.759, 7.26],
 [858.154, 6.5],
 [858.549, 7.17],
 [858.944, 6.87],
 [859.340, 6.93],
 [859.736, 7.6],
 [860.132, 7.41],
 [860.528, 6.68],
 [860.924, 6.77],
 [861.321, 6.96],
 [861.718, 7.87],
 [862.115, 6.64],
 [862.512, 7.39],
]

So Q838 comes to 1.1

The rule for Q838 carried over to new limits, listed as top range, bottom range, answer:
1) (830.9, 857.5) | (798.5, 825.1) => 1.07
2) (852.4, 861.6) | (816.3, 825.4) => 1.09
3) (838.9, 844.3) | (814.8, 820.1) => 1.02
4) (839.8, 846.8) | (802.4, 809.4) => 1.13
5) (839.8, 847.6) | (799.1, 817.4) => 1.10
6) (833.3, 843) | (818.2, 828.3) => 1.05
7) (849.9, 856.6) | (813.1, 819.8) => 1.04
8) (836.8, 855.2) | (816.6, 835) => 1.09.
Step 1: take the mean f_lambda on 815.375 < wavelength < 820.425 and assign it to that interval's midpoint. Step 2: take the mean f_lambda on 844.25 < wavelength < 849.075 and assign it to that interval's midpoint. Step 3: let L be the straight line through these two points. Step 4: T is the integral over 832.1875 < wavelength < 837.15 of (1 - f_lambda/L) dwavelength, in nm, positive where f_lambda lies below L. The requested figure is 0.39 nm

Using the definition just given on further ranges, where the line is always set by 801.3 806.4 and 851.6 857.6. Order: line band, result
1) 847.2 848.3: 0.024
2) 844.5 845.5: 0.045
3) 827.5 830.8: 0.413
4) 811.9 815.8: -0.240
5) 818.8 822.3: -0.159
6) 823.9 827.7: 0.153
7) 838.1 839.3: 0.010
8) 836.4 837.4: 0.118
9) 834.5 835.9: -0.023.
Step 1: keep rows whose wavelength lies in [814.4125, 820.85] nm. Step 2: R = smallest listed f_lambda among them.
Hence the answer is 5.99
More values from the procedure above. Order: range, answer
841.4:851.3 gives 5.05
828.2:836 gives 4.53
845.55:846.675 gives 5.76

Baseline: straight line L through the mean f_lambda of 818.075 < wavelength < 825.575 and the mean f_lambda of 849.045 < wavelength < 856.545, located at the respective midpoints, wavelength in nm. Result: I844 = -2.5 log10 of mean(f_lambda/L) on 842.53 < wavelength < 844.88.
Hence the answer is 0.06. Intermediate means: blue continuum 6.91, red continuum 7.16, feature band 6.73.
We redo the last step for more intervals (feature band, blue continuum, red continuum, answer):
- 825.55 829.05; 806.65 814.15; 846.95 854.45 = 0.13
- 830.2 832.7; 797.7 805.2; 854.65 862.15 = 0.02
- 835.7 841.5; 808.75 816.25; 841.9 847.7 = 0.02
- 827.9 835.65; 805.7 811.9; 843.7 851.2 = 0.07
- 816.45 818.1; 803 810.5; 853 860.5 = -0.08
